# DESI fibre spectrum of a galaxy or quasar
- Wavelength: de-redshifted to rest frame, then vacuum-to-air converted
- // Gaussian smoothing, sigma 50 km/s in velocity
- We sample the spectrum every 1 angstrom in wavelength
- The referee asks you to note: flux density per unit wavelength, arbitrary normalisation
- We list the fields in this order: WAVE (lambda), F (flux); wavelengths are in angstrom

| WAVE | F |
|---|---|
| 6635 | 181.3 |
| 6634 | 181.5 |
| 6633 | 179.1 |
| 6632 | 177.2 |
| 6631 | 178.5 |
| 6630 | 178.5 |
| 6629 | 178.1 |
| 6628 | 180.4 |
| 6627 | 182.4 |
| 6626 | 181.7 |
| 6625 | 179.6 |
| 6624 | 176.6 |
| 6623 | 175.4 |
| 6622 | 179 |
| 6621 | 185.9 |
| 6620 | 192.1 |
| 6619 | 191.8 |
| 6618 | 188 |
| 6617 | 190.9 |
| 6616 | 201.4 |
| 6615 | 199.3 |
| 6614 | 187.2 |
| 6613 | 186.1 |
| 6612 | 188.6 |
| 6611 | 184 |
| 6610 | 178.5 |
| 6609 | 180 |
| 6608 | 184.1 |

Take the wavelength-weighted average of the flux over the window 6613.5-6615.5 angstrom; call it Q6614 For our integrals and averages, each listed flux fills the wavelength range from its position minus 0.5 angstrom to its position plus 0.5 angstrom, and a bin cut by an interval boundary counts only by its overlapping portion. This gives 193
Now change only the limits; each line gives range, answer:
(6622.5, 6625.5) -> 177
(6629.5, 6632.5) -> 178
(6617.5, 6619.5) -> 190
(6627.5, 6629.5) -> 179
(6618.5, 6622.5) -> 187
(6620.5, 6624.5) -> 179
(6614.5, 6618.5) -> 195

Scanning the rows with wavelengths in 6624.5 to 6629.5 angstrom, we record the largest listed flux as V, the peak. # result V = 182.4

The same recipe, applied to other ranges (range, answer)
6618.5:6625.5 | 192.1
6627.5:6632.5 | 180.4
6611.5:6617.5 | 201.4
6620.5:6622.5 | 185.9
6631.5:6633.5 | 179.1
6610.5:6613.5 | 188.6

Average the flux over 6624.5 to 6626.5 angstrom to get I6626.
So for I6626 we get 181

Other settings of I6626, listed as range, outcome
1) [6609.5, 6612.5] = 184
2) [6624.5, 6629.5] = 180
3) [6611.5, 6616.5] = 193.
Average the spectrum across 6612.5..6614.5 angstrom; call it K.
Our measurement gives 187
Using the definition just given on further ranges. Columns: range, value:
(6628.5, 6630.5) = 178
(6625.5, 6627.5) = 182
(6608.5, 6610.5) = 179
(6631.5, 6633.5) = 178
